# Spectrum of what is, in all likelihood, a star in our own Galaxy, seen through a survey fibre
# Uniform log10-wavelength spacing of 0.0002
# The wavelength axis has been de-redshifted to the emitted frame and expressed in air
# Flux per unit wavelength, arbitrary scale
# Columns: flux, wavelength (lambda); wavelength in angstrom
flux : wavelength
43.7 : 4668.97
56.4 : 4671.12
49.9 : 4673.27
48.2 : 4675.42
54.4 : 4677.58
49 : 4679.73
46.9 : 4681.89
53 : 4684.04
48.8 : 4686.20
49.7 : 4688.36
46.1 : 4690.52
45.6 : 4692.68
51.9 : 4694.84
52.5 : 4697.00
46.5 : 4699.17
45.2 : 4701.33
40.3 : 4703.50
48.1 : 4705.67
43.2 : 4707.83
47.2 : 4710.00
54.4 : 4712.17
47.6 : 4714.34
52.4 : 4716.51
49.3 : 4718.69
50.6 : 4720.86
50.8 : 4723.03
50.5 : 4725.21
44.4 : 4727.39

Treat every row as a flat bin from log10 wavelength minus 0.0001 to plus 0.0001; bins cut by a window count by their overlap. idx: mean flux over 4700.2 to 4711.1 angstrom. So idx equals 44.8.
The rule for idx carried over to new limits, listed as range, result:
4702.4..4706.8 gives 44.2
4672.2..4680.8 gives 50.4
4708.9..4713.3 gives 50.7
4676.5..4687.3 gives 50.4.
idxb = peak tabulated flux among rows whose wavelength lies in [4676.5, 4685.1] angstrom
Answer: 54.4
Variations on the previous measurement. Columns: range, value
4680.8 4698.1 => 53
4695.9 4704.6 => 52.5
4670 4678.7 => 56.4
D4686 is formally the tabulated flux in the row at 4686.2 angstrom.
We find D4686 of 48.8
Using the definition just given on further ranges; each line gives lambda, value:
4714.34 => 47.6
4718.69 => 49.3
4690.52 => 46.1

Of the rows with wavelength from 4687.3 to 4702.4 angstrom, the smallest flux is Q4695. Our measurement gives 45.2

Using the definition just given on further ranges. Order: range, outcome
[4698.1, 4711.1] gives 40.3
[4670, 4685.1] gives 46.9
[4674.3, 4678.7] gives 48.2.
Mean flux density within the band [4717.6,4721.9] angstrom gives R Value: 49.9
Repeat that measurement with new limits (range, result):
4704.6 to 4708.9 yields 45.7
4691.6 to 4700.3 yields 49.1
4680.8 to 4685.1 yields 50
